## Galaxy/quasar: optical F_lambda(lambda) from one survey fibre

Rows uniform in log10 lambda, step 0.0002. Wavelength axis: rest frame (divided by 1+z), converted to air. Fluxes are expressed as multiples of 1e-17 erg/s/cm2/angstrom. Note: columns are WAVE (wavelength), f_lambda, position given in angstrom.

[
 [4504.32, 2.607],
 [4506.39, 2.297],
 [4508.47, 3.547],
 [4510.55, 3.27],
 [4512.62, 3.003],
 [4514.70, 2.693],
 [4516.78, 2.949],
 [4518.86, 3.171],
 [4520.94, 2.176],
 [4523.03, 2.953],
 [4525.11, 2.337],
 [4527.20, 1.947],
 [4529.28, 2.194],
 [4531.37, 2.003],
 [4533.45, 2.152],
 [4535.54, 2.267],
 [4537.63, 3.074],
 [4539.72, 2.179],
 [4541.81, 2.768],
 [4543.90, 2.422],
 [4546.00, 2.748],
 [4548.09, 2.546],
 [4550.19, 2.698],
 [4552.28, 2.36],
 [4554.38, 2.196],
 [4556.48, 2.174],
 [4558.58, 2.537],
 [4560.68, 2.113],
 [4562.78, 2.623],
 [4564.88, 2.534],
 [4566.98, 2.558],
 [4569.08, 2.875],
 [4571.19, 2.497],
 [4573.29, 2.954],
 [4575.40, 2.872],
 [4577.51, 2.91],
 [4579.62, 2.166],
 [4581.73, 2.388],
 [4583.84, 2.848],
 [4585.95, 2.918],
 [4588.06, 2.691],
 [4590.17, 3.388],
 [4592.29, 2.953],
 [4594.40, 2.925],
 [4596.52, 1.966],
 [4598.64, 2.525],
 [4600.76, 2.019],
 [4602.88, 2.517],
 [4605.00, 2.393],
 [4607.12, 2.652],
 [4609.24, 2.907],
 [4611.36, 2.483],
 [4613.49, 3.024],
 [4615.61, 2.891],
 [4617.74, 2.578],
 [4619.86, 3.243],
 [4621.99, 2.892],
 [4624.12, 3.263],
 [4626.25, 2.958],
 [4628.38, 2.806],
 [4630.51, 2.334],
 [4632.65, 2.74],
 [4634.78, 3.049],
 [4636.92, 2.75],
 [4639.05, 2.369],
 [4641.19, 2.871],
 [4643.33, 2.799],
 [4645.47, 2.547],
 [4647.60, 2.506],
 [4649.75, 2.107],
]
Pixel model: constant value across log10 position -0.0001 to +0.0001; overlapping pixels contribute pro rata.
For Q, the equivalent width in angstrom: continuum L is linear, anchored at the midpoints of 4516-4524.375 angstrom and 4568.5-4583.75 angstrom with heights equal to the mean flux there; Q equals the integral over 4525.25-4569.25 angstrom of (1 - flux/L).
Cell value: 5.1 angstrom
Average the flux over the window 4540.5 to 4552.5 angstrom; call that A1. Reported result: 2.6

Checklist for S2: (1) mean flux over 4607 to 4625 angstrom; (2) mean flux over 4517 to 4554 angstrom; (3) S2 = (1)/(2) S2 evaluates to 1.17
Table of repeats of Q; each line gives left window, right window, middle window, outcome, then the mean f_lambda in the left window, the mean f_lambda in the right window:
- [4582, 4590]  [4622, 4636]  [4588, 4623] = 1.7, 2.84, 2.86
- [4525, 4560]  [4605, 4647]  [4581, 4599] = -0.9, 2.39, 2.78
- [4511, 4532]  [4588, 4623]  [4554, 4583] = 1.2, 2.57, 2.71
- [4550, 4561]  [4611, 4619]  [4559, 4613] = -1.5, 2.33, 2.78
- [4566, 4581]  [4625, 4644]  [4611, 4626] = -1.1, 2.68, 2.74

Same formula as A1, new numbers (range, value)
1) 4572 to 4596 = 2.8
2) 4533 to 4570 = 2.49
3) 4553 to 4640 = 2.67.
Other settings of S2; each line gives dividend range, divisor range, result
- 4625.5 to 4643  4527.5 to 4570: 1.12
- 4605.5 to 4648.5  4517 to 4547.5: 1.12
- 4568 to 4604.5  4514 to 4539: 1.07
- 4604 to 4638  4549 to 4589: 1.09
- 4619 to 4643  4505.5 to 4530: 1.04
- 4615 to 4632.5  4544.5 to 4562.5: 1.18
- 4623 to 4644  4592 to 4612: 1.11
